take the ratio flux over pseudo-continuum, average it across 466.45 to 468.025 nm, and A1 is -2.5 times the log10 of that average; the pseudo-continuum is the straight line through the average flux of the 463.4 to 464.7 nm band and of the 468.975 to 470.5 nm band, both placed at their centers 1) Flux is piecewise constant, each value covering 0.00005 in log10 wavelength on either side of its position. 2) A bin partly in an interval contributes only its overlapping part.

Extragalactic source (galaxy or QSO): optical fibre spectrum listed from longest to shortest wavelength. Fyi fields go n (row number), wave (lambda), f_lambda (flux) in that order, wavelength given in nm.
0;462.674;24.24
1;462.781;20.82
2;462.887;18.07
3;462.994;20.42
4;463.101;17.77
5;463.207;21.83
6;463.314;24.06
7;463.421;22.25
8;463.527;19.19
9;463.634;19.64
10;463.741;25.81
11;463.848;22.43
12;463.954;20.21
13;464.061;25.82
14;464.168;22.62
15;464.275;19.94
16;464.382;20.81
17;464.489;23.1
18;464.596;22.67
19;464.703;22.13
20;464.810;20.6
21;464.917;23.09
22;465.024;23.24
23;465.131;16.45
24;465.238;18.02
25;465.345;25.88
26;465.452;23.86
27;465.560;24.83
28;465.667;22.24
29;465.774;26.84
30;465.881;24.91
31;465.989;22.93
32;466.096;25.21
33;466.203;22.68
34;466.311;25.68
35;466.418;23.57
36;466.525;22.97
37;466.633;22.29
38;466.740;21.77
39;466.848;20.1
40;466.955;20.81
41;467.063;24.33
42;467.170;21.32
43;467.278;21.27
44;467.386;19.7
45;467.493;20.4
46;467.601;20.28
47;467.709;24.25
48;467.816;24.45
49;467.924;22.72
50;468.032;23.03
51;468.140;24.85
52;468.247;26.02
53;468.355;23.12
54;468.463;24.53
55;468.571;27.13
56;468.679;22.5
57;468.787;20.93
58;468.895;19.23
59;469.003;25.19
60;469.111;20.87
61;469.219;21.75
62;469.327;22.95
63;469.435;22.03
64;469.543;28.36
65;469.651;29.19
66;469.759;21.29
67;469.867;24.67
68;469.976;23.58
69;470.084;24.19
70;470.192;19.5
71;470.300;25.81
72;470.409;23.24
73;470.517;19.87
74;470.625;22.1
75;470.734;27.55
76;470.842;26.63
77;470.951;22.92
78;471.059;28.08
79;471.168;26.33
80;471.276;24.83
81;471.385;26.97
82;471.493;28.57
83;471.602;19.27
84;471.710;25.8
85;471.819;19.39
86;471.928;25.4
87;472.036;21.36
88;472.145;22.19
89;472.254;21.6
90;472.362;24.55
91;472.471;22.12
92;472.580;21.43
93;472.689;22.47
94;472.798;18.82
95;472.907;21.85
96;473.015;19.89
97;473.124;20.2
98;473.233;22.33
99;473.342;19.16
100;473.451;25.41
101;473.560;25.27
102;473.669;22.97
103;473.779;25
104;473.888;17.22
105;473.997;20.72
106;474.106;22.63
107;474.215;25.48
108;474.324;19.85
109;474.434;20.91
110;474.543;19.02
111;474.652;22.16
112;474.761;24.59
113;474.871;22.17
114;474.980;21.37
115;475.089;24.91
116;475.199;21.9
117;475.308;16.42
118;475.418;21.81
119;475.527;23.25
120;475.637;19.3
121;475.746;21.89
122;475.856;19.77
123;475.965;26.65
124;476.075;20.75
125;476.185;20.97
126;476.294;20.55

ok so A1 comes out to 0.05 mag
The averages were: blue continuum 22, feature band 22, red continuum 23.6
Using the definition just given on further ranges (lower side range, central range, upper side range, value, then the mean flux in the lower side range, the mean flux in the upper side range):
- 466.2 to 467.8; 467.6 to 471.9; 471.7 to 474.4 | -0.09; 22.1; 22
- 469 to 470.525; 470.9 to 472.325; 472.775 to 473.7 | -0.07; 23.6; 21.9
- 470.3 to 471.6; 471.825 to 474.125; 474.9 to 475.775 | 0.06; 25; 21.4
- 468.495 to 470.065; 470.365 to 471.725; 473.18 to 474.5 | -0.08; 23.6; 22.2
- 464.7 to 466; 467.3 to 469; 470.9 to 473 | 0.00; 22.7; 23.3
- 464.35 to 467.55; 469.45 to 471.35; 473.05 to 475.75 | -0.11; 22.5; 21.8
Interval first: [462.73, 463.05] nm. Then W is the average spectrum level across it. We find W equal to 19.7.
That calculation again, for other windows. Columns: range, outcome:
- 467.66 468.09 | 23.6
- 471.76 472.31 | 22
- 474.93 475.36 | 21.2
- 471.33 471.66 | 25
